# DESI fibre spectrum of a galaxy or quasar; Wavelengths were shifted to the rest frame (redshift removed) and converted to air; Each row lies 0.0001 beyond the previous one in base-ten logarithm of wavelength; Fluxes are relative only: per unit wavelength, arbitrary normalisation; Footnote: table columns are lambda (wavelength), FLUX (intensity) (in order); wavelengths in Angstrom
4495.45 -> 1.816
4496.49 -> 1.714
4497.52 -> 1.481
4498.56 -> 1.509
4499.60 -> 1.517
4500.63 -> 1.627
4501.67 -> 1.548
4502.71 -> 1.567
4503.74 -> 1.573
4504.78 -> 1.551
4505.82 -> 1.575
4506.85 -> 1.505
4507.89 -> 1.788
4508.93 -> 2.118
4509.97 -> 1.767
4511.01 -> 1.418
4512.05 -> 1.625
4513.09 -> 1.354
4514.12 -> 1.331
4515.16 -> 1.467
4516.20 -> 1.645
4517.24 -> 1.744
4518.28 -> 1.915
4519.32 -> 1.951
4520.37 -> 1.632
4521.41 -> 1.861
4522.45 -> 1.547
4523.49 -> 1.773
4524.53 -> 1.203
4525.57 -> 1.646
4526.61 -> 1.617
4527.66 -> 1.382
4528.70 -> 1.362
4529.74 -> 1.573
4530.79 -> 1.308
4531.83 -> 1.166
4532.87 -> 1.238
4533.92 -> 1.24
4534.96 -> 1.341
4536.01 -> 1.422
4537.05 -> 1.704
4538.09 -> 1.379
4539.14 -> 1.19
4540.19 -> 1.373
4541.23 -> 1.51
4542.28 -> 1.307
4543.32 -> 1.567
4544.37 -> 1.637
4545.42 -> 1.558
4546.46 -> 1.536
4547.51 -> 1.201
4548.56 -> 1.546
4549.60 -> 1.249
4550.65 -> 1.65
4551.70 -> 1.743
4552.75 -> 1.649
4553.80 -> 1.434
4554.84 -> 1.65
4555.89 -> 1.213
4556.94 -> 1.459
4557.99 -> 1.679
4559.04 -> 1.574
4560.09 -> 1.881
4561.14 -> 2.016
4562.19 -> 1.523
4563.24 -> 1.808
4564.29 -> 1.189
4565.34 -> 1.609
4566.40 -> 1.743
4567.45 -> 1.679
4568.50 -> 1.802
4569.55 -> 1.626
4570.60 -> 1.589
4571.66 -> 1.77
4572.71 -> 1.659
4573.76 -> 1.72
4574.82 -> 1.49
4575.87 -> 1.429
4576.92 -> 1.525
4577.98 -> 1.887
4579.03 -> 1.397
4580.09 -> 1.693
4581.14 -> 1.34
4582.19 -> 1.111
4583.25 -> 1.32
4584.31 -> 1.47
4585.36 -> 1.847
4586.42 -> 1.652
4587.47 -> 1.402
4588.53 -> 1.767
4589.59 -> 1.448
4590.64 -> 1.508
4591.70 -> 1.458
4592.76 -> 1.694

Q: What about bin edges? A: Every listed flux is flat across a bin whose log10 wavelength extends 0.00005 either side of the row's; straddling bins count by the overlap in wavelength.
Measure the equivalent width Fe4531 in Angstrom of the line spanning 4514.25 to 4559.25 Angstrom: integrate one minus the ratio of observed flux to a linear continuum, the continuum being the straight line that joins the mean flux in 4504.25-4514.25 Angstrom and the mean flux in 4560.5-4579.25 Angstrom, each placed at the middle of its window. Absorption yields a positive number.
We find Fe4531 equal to 3.3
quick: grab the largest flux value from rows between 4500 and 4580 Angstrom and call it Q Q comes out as 2.118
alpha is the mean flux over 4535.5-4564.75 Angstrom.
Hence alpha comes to 1.52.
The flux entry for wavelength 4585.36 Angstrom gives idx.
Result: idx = 1.847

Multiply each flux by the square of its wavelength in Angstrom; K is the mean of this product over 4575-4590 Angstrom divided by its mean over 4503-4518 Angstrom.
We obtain 0.98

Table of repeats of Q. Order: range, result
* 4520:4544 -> 1.861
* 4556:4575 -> 2.016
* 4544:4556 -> 1.743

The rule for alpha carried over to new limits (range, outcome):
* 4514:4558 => 1.5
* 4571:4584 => 1.53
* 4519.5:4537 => 1.47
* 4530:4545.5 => 1.39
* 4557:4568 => 1.66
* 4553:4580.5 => 1.62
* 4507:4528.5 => 1.63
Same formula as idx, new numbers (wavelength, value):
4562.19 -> 1.523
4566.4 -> 1.743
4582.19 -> 1.111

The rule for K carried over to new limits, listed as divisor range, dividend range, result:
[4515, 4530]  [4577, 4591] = 0.96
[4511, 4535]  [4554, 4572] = 1.09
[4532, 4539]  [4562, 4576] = 1.21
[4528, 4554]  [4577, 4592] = 1.08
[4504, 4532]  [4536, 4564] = 0.98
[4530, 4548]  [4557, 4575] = 1.21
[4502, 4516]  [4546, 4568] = 1.01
